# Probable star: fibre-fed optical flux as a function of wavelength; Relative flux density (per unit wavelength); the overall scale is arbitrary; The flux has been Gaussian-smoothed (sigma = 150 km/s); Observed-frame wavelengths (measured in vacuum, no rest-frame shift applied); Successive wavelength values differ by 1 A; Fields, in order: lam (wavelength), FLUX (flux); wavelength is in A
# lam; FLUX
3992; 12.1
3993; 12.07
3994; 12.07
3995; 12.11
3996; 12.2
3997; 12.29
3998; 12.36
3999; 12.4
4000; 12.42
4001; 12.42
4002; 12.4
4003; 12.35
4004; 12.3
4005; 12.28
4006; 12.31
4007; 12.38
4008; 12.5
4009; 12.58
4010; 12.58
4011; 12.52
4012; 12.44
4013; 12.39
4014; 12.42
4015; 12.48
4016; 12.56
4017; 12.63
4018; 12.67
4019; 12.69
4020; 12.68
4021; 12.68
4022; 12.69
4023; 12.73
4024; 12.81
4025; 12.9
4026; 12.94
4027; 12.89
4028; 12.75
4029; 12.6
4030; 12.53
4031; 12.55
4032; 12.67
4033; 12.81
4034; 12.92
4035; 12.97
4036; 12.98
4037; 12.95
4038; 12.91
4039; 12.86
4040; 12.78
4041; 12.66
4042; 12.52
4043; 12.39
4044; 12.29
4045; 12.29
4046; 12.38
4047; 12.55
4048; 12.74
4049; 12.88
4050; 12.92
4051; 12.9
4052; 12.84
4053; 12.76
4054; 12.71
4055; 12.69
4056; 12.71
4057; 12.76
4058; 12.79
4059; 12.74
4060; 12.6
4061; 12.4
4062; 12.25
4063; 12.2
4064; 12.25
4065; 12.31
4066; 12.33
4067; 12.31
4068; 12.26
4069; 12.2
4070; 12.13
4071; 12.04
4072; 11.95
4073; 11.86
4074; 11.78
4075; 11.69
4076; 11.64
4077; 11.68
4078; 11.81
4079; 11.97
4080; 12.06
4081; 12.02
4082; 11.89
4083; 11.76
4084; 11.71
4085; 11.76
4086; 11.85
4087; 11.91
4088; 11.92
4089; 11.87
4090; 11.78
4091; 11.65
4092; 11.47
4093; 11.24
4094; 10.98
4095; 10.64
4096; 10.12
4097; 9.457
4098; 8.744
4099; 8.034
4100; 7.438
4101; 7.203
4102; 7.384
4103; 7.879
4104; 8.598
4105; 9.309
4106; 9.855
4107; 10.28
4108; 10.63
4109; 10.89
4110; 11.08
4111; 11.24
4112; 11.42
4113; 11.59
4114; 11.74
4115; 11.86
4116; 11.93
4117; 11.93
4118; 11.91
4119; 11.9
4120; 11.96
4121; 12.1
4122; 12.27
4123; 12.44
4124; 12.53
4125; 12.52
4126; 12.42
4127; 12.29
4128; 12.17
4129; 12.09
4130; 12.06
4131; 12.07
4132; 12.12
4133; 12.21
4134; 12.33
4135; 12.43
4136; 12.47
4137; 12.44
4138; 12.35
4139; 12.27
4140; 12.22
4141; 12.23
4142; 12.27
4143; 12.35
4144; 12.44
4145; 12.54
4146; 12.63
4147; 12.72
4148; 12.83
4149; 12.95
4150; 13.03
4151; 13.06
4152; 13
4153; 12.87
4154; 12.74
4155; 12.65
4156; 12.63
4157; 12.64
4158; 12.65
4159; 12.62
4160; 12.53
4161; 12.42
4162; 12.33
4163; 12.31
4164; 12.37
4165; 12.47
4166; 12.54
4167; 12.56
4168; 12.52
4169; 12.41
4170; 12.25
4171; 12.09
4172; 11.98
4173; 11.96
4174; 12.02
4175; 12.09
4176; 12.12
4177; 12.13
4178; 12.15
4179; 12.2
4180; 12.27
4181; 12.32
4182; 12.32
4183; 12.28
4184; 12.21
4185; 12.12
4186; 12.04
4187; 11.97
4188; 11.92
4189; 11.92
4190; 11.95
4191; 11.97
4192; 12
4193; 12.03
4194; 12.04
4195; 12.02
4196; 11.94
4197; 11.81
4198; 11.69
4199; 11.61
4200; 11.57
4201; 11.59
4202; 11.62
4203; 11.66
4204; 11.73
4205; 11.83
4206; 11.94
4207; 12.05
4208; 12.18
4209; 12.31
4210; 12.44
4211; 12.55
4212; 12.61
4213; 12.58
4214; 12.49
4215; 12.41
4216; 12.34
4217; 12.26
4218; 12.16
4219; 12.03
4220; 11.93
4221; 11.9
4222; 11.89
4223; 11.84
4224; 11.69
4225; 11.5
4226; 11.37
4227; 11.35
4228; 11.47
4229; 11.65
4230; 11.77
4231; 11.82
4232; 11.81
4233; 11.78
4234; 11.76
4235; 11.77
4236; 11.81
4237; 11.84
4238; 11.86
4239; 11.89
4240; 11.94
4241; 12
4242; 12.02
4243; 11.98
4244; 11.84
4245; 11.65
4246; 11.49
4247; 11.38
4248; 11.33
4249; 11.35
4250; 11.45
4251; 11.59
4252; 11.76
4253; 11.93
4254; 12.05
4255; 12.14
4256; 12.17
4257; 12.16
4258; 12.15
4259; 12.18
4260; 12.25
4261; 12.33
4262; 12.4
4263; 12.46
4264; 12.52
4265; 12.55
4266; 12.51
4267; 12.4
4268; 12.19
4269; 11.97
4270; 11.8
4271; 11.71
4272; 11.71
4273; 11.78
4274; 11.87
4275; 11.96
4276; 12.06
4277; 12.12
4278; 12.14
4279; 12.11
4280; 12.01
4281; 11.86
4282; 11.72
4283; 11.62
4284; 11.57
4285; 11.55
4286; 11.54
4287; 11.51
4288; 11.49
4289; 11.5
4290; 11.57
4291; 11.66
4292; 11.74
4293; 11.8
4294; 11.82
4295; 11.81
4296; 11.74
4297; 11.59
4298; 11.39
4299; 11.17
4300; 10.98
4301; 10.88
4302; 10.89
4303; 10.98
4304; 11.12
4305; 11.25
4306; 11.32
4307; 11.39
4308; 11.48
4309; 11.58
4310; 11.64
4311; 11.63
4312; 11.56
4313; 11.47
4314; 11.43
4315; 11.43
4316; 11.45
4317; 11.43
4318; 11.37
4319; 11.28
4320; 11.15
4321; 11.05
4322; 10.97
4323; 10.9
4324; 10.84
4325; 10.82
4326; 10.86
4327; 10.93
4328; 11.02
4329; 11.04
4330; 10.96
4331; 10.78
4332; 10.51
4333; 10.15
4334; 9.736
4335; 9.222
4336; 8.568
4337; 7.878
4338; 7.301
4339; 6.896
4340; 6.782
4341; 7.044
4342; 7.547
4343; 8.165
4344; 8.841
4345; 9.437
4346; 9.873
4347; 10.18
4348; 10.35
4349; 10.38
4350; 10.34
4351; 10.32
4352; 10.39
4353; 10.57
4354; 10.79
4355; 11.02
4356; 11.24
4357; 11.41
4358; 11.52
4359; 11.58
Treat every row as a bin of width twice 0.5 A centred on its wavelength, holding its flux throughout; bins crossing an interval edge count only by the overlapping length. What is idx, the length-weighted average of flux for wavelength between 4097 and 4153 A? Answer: 11.5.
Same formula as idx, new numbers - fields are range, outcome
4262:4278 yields 12.1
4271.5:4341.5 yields 11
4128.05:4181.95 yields 12.4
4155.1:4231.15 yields 12.1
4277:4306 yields 11.5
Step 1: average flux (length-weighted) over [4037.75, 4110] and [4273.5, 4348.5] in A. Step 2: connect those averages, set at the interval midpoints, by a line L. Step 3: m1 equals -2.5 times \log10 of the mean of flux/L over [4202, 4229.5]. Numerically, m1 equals -0.083 mag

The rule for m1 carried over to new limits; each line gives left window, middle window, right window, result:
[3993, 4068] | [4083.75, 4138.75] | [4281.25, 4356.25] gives 0.08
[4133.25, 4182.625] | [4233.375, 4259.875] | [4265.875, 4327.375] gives 0.00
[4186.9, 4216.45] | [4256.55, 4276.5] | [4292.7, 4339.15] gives -0.07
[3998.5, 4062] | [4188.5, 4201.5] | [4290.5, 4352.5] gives -0.04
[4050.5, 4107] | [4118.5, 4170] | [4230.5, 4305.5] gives -0.08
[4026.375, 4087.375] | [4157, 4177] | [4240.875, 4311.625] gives -0.02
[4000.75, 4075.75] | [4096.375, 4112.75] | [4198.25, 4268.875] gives 0.30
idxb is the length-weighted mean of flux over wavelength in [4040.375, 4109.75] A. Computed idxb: 11.5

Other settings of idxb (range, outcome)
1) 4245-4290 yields 11.9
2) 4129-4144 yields 12.3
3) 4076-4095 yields 11.7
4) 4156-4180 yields 12.3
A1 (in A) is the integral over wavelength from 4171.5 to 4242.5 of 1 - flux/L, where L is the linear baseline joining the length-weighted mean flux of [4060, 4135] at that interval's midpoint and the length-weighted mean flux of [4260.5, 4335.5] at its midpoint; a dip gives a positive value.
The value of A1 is -3.3 A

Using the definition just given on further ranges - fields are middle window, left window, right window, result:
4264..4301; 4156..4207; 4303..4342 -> -2.9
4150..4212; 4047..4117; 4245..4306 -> -3.2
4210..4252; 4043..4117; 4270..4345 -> -2.9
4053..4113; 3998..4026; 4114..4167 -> 5.7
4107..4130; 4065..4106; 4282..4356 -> -1.9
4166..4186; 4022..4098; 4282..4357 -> -1.2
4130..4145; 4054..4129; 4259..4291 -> -1.0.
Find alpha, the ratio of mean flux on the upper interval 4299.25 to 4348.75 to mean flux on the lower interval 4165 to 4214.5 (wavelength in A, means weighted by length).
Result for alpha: 0.85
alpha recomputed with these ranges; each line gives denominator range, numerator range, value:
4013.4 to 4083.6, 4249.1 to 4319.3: 0.94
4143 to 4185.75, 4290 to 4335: 0.90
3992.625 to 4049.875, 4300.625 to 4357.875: 0.83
